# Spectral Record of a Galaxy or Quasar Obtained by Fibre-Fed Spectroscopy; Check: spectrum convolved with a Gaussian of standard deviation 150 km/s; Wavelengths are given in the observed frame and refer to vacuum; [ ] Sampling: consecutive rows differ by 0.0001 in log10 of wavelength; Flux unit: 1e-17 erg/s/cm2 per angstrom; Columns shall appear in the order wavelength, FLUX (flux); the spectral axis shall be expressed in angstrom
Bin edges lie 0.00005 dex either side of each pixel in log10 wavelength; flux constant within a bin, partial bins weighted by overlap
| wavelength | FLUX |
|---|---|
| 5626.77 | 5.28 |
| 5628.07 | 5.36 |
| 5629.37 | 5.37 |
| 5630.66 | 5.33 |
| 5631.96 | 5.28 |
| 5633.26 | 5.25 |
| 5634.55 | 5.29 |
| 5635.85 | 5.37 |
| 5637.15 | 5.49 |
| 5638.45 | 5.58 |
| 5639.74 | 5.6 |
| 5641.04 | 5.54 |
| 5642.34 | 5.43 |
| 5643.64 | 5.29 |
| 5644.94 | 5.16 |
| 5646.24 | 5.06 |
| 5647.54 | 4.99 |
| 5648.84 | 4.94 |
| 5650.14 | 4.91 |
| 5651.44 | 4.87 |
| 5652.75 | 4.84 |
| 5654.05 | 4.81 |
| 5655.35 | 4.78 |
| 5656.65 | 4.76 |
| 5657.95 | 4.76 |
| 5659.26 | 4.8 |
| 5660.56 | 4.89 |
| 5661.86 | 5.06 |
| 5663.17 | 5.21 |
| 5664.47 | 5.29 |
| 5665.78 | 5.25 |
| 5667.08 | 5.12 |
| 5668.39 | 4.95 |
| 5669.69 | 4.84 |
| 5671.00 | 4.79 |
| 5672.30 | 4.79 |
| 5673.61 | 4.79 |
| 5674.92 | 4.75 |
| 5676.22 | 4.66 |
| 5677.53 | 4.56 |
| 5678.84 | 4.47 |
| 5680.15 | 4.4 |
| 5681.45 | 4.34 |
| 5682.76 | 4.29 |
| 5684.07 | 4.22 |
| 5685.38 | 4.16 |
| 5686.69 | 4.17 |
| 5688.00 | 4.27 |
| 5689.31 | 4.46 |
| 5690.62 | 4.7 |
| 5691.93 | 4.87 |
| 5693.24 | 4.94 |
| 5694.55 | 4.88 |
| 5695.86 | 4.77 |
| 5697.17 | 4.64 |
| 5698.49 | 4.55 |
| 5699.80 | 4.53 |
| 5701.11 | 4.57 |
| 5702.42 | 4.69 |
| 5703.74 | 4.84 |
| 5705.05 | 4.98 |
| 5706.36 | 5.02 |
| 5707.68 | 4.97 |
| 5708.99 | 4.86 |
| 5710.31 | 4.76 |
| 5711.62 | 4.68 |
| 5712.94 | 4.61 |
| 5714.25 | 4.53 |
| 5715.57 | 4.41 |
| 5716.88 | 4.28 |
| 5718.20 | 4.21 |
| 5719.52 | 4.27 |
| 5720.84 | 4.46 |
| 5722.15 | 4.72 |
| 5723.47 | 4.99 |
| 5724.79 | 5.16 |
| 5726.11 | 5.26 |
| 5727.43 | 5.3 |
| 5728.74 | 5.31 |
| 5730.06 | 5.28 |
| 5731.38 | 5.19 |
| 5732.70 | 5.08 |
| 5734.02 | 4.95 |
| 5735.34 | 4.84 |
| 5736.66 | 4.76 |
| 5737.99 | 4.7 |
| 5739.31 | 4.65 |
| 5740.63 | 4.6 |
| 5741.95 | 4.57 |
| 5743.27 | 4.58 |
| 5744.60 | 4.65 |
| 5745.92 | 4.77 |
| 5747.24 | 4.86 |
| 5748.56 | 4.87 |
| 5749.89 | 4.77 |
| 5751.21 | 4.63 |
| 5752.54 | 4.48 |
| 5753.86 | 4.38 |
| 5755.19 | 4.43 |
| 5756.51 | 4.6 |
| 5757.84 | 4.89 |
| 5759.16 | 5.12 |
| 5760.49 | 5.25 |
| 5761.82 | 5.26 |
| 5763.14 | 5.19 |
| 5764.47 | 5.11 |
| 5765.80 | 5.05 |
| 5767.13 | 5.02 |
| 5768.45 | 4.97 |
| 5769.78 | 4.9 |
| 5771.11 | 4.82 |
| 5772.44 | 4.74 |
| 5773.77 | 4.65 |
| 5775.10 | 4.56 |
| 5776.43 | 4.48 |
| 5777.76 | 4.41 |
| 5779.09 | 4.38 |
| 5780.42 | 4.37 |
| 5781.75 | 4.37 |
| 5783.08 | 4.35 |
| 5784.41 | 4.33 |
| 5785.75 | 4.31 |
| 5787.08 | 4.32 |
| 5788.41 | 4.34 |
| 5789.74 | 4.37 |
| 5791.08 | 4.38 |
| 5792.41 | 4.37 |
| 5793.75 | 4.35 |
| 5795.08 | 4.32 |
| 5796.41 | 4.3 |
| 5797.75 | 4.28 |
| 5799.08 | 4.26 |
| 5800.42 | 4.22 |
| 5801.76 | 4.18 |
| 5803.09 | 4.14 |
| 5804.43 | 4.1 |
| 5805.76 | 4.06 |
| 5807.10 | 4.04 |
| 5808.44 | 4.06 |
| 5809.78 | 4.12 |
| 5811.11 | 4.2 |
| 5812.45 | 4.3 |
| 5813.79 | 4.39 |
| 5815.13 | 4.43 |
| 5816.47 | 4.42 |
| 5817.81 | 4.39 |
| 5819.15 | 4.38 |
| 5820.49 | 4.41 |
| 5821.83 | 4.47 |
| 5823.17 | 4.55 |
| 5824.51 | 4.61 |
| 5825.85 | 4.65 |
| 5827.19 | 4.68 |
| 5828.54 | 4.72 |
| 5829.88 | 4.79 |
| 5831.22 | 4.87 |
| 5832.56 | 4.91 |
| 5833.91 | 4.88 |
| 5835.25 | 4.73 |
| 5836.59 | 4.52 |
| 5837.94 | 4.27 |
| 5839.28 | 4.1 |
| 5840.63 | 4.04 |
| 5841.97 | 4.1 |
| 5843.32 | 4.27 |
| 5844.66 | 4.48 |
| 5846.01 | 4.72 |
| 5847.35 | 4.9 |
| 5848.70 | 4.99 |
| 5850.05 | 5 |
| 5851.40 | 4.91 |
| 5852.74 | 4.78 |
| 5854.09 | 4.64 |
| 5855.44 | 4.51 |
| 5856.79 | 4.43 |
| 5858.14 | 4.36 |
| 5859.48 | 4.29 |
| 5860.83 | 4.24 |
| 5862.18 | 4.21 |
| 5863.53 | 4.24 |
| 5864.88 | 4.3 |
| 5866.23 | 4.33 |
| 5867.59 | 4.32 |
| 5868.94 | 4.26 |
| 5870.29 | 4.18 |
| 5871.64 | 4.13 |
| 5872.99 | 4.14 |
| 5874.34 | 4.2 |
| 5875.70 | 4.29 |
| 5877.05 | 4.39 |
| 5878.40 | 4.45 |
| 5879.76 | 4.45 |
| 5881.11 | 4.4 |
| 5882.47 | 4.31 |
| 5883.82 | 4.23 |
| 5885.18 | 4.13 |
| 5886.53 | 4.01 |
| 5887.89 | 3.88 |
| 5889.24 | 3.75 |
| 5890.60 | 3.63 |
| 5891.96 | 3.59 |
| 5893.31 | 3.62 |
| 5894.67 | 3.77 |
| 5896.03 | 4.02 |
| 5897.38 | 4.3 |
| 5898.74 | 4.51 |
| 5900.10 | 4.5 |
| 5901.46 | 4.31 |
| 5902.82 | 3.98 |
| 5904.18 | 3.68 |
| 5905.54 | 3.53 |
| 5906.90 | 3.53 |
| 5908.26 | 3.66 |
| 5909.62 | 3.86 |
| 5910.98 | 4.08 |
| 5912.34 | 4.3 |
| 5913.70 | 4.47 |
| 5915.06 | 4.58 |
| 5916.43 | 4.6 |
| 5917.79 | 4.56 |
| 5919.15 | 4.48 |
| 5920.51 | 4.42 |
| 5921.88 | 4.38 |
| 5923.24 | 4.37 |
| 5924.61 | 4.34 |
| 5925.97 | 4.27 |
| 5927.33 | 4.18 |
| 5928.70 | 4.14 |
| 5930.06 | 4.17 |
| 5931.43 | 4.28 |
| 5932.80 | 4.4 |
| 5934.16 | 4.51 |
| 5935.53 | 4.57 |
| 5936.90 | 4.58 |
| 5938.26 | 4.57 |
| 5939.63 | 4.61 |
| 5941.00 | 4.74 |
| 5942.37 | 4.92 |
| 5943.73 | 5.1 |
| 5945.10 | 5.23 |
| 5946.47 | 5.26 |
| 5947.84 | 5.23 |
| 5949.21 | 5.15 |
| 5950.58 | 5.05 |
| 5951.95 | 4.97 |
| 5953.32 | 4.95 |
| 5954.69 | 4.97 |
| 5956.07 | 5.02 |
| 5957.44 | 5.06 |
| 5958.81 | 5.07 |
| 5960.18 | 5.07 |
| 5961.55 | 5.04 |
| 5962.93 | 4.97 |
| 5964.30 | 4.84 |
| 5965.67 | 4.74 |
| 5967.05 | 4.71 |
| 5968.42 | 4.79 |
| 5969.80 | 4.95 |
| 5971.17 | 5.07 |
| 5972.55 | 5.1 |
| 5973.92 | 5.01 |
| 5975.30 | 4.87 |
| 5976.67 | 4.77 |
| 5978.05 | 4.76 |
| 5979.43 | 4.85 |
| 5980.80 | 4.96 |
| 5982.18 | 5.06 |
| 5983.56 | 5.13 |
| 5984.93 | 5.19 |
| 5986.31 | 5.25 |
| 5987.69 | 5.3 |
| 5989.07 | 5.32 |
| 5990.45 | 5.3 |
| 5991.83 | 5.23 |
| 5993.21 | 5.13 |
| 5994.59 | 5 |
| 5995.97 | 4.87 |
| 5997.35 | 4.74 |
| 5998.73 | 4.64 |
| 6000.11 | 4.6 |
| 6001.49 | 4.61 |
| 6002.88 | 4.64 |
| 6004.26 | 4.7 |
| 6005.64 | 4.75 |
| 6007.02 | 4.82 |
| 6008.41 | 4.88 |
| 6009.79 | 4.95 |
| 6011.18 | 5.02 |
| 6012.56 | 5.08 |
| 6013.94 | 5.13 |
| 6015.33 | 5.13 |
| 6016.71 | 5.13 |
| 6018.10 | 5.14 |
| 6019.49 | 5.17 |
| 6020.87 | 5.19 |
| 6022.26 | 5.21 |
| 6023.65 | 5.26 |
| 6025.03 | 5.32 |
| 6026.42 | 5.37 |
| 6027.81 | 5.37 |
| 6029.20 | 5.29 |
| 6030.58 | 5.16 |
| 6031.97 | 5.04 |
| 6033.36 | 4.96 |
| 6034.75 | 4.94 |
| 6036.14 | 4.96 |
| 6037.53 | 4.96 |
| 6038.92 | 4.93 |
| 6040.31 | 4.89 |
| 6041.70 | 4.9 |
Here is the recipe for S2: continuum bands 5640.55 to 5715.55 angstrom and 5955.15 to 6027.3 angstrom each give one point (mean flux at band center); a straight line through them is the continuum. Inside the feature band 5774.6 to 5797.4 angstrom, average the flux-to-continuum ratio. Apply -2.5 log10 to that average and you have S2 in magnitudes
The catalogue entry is 0.12 mag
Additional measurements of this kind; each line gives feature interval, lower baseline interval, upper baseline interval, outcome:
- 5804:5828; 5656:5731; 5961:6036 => 0.12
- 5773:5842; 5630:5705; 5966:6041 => 0.13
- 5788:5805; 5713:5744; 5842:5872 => 0.08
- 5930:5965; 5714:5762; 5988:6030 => 0.02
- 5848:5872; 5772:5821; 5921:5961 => 0.01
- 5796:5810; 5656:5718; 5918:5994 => 0.15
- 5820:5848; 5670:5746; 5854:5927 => -0.05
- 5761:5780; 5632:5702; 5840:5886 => -0.05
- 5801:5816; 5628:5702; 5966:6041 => 0.18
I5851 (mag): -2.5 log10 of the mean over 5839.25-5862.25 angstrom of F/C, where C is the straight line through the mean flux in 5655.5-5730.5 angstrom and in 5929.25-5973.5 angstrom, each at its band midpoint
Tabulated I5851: 0.07 mag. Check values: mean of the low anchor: 4.74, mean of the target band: 4.52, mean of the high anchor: 4.86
